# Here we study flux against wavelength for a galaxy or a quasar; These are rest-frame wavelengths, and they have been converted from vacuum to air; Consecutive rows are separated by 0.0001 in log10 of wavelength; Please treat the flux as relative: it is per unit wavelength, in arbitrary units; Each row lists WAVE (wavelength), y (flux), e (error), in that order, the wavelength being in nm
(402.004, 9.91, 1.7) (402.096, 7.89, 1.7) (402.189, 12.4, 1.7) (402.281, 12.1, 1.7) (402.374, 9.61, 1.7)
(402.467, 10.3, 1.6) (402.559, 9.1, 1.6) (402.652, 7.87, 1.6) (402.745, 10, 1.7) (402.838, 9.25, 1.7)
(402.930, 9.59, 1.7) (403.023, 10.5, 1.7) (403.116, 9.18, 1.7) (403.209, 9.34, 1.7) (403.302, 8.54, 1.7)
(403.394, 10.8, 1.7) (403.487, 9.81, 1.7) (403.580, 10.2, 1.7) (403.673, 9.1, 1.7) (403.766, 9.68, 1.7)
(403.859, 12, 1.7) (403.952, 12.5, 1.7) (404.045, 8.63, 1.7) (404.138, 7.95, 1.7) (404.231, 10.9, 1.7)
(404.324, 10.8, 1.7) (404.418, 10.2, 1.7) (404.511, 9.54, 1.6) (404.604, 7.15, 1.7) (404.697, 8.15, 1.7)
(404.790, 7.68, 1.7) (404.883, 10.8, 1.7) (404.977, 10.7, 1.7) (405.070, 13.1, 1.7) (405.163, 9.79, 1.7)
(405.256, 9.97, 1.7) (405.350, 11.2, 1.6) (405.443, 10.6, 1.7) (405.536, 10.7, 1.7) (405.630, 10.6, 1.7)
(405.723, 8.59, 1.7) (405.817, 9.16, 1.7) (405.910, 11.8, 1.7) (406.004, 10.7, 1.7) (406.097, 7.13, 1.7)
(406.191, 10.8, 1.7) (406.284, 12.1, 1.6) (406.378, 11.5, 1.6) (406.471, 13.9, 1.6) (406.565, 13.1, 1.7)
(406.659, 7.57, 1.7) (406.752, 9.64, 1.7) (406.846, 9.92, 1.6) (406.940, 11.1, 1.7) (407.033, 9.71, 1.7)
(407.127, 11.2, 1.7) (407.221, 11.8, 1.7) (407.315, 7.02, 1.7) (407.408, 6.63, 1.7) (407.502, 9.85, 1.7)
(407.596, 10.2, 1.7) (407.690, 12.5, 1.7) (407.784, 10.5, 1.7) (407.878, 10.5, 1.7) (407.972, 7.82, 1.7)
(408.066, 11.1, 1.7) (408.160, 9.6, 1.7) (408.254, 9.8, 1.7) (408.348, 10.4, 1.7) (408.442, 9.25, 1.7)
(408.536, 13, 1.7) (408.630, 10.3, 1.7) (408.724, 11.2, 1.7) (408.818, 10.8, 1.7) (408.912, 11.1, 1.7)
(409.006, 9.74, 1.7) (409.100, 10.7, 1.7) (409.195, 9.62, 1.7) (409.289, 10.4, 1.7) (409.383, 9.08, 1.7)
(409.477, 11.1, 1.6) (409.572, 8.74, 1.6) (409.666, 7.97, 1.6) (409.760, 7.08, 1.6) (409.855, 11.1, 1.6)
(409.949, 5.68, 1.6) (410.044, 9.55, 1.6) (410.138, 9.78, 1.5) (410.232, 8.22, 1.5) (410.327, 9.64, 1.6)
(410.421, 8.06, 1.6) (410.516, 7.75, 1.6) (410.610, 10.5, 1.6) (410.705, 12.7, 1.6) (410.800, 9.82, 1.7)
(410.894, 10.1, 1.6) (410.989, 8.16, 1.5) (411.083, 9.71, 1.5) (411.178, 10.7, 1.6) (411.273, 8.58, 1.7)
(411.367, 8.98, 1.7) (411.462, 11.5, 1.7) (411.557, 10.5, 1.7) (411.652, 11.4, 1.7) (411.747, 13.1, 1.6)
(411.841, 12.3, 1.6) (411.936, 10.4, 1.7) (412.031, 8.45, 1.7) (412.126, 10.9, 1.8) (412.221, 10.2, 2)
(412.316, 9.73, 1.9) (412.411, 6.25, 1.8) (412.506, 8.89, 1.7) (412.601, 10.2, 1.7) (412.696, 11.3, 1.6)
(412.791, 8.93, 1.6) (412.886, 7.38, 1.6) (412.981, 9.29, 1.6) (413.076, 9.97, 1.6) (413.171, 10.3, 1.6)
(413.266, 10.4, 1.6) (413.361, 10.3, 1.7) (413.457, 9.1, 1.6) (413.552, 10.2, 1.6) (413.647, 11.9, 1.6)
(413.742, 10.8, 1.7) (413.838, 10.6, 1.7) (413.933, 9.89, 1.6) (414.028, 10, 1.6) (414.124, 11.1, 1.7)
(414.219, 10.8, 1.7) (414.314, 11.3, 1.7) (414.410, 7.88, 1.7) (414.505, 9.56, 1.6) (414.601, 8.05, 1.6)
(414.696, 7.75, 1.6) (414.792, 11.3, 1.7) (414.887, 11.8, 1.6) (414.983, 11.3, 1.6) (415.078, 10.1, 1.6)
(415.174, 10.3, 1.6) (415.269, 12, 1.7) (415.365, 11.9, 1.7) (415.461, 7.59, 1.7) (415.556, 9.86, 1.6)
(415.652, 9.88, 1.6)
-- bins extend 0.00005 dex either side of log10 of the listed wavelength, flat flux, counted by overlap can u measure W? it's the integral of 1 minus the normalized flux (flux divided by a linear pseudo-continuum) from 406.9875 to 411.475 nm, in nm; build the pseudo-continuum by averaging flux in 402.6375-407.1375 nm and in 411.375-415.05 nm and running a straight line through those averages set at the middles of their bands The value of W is 0.16 nm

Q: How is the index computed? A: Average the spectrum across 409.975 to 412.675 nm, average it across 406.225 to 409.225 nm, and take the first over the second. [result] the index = 0.94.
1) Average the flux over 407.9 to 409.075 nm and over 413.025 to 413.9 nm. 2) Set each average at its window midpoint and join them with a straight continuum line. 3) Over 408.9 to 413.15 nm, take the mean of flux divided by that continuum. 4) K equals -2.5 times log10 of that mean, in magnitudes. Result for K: 0.08 mag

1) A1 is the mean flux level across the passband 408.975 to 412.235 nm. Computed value 9.77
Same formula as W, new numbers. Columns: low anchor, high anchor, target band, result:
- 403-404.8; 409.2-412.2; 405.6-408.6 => -0.17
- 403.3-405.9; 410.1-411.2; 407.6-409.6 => -0.13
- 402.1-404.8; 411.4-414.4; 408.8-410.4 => 0.11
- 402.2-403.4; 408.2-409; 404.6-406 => 0.01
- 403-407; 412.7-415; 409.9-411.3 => 0.11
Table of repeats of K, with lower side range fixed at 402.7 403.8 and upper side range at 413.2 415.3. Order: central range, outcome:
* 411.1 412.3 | -0.04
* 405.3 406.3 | -0.05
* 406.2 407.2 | -0.12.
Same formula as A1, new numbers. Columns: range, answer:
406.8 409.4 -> 10.2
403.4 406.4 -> 10.1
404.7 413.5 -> 10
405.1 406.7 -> 10.6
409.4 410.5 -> 8.79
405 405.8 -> 10.5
